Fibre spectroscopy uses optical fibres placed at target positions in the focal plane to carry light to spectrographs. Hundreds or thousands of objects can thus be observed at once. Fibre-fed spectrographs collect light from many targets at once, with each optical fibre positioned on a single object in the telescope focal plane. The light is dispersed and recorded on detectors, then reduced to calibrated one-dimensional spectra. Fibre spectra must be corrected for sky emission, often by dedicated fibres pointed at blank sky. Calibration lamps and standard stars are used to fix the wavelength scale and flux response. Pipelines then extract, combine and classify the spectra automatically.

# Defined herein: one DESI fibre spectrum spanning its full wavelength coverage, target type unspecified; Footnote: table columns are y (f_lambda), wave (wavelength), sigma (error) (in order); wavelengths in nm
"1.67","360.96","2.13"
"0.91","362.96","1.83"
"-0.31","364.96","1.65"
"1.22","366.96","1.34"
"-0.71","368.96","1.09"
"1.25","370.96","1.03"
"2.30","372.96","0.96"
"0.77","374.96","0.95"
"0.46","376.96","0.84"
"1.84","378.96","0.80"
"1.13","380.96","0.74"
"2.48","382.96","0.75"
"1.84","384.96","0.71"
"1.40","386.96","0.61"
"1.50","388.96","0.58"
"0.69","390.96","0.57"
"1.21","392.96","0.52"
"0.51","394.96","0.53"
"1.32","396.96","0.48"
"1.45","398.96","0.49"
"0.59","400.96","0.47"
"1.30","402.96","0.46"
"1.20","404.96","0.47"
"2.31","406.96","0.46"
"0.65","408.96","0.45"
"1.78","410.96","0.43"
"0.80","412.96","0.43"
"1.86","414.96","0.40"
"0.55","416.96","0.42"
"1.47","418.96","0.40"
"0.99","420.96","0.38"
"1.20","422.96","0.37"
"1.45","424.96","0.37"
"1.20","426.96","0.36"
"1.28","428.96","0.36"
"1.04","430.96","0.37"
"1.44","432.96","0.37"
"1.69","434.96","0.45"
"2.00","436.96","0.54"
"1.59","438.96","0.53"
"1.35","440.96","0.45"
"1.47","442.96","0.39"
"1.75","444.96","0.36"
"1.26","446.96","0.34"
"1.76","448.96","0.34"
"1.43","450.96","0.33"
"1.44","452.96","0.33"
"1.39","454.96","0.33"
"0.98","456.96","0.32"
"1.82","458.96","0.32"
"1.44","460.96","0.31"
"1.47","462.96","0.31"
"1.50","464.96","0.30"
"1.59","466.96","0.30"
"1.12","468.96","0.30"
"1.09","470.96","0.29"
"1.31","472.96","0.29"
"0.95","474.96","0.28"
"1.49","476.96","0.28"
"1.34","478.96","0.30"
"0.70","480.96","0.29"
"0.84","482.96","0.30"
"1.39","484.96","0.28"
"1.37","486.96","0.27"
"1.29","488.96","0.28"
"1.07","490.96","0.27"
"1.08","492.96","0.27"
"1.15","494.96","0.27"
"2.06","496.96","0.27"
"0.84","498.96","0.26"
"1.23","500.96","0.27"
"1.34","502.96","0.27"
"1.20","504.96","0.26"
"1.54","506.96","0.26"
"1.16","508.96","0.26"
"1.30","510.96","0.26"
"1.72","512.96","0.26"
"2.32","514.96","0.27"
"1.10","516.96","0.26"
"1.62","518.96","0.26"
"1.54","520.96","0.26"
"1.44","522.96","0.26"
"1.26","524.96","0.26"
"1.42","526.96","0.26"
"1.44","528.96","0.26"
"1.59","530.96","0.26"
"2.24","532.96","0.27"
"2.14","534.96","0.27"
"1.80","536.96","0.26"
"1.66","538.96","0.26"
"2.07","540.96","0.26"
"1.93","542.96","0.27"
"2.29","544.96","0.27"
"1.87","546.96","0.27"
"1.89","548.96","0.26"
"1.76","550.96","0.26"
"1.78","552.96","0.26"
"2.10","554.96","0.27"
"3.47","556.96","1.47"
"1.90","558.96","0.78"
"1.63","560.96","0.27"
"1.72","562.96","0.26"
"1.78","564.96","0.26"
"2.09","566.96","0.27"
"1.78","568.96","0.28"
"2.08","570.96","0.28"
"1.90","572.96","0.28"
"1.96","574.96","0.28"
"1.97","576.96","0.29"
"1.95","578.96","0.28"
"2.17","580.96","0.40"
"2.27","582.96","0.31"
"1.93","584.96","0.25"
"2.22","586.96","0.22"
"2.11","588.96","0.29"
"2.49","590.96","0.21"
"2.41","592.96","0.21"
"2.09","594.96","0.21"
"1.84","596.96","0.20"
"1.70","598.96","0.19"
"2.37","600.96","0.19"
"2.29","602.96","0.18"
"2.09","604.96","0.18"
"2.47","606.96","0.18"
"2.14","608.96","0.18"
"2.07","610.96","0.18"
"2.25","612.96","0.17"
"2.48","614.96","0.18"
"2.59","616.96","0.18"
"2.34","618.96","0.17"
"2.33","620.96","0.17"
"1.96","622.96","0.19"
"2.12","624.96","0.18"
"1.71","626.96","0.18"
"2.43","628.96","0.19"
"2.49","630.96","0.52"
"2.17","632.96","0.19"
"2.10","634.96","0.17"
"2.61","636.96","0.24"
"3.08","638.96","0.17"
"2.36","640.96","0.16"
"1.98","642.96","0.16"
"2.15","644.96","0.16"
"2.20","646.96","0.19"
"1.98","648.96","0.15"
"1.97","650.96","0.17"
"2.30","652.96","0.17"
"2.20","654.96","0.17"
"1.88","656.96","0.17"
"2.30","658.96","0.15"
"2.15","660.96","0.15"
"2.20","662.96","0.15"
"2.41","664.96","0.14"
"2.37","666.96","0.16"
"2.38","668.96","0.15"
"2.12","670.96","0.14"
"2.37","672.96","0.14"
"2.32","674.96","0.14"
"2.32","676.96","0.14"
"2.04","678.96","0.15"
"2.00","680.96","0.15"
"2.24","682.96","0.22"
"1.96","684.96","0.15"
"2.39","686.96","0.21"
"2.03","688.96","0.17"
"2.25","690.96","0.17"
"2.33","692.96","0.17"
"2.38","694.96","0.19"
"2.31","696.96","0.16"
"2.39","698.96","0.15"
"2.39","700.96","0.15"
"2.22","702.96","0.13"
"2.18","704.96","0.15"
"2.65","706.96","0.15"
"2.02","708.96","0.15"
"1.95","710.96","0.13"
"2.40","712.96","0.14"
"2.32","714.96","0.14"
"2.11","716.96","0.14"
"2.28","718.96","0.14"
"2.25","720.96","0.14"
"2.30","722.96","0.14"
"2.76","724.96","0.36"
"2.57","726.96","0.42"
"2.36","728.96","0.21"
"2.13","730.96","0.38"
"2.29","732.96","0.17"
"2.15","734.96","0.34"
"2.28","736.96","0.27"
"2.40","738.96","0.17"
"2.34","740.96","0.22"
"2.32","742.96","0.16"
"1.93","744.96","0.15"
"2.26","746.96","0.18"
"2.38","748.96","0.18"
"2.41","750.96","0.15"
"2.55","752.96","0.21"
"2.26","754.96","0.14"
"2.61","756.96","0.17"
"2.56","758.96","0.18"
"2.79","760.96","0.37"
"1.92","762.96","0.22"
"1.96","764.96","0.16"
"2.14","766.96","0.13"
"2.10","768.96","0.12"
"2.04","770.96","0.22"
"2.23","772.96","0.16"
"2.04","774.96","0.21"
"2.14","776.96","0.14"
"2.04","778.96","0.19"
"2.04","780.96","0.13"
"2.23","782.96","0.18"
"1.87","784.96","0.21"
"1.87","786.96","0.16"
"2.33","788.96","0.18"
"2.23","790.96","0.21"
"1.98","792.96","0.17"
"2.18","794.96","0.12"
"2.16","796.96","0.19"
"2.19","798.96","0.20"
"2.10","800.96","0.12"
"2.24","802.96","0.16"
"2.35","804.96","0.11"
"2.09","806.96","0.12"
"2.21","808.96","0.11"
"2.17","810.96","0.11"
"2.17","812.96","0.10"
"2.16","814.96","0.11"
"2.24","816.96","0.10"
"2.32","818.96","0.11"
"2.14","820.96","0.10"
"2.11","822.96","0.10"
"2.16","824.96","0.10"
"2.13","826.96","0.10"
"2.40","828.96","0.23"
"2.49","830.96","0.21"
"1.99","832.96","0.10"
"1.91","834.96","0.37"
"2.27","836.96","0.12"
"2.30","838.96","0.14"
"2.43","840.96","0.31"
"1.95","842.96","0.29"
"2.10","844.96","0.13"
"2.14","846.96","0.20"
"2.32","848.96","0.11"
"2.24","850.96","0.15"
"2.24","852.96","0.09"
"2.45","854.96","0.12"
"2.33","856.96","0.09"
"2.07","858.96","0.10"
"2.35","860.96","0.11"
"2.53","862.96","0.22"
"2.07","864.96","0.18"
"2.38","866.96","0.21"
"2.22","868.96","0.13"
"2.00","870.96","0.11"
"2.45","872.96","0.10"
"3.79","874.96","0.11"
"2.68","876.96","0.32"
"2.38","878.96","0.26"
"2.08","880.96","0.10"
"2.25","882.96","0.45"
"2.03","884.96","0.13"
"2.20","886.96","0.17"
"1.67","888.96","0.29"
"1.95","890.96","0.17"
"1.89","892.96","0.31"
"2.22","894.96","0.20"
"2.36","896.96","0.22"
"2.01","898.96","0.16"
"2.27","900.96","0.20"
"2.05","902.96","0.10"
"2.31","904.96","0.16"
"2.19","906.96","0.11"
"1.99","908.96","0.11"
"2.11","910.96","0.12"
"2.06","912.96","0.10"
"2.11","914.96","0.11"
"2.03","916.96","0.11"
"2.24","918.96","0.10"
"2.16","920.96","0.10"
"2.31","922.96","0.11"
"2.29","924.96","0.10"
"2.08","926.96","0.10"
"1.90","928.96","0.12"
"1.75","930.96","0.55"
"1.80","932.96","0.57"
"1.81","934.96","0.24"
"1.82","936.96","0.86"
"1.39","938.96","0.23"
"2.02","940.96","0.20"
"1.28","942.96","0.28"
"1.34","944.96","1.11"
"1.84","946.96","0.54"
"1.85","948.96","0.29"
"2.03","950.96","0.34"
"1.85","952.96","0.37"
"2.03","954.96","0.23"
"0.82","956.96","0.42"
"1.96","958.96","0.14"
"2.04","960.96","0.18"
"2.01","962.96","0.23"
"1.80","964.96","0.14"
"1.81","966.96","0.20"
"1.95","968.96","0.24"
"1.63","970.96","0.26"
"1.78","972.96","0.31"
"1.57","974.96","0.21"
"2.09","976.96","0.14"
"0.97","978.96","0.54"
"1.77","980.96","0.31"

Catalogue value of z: 0.33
